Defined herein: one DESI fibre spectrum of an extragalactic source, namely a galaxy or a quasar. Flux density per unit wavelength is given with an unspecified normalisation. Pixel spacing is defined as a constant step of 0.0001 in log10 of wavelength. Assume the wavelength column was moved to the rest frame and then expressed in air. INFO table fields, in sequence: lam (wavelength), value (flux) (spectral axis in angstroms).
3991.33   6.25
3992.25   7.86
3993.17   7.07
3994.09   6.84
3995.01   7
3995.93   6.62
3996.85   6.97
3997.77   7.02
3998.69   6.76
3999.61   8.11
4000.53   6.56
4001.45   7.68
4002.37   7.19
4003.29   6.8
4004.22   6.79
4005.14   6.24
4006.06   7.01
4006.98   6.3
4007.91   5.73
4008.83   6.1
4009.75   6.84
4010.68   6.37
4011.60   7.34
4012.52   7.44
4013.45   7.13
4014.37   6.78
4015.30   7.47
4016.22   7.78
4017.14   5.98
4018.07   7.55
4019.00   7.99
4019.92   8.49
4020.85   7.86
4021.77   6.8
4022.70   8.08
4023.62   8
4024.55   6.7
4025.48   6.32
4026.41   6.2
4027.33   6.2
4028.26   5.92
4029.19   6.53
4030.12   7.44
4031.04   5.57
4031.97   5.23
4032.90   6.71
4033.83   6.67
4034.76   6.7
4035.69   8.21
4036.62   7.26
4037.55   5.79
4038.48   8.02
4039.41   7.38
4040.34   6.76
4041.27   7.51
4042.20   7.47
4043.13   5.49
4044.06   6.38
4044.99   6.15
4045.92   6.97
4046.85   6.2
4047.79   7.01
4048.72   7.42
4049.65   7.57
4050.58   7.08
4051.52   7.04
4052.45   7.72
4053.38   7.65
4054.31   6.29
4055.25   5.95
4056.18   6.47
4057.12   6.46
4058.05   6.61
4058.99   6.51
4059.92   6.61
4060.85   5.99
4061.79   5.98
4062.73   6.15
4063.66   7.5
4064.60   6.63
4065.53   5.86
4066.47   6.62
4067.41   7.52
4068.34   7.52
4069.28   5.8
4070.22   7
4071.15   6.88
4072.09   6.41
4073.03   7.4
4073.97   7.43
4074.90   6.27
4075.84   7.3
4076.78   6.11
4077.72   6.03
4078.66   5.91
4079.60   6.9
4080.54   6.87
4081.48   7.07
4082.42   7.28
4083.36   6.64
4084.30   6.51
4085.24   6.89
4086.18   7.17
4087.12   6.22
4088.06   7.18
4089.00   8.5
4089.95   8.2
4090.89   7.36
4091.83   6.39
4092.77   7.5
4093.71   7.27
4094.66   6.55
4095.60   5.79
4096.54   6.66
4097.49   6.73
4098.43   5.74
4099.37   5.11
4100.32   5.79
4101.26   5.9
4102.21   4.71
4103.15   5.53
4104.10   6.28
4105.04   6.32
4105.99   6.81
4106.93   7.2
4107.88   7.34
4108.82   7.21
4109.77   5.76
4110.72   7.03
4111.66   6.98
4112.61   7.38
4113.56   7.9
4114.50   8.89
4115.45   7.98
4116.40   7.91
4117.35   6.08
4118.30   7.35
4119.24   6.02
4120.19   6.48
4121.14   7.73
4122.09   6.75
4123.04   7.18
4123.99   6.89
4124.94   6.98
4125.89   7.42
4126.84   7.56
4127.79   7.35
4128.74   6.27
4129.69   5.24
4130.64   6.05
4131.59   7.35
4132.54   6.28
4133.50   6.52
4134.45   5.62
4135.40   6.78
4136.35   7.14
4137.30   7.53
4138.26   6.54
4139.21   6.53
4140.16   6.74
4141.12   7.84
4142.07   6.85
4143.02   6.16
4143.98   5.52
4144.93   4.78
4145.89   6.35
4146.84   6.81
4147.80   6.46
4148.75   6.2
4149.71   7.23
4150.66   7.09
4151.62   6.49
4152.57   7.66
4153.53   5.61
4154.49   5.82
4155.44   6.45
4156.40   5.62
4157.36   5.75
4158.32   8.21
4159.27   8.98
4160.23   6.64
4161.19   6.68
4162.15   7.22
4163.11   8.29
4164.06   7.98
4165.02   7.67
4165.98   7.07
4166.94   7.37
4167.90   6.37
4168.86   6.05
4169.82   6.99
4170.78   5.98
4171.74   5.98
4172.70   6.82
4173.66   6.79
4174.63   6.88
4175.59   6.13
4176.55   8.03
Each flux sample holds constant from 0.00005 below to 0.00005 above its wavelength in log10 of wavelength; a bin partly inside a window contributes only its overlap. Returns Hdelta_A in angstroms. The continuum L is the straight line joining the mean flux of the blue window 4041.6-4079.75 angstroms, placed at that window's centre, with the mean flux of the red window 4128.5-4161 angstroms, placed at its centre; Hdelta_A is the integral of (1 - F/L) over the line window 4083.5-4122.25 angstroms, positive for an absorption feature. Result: -1.0 angstroms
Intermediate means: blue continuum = 6.69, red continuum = 6.57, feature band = 6.81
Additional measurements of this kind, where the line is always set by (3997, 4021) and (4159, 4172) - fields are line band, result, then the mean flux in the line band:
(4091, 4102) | 1.2 angstroms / 6.31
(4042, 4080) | 2.0 angstroms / 6.68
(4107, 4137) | 0.5 angstroms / 6.96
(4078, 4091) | 0.1 angstroms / 7.02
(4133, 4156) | 1.8 angstroms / 6.53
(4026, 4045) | 1.0 angstroms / 6.66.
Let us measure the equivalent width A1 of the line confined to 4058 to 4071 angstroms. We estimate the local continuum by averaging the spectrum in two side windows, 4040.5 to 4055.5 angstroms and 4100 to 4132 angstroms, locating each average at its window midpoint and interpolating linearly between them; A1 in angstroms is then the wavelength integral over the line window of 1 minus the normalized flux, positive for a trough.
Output 0.5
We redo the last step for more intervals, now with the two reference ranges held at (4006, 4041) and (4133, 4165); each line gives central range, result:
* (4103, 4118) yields -0.6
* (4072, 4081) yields 0.2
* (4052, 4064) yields 0.5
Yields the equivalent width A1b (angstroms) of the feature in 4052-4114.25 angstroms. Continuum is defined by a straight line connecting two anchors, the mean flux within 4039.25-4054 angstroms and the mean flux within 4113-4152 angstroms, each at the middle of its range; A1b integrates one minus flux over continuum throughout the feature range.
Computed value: 1.9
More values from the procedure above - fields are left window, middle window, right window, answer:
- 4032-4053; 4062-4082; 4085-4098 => 0.8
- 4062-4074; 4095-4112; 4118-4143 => 1.3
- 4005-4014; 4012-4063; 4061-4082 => -1.5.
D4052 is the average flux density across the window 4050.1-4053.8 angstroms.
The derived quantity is 7.37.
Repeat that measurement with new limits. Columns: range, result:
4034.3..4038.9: 7.19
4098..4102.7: 5.45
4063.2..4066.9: 6.65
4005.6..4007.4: 6.68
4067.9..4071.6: 6.8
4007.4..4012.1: 6.48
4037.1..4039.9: 7.07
